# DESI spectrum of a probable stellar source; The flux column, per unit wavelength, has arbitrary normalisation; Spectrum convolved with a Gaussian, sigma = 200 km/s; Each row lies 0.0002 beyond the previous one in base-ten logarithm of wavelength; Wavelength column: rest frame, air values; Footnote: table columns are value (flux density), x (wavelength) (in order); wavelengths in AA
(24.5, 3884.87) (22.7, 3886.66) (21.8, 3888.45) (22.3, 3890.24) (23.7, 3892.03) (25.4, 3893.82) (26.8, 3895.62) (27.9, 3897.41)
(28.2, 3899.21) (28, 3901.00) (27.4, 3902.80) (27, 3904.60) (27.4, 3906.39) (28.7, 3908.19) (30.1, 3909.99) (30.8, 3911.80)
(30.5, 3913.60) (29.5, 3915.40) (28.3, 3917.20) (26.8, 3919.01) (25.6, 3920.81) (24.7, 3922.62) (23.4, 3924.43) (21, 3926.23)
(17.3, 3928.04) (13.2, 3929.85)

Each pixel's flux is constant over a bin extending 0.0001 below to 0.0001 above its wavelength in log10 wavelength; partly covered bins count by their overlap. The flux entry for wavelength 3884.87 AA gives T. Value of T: 24.5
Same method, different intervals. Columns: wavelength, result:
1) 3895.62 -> 26.8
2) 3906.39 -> 27.4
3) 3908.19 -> 28.7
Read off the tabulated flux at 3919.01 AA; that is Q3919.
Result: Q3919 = 26.8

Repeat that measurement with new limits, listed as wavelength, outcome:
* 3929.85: 13.2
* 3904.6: 27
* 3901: 28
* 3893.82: 25.4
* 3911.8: 30.8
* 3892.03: 23.7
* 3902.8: 27.4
